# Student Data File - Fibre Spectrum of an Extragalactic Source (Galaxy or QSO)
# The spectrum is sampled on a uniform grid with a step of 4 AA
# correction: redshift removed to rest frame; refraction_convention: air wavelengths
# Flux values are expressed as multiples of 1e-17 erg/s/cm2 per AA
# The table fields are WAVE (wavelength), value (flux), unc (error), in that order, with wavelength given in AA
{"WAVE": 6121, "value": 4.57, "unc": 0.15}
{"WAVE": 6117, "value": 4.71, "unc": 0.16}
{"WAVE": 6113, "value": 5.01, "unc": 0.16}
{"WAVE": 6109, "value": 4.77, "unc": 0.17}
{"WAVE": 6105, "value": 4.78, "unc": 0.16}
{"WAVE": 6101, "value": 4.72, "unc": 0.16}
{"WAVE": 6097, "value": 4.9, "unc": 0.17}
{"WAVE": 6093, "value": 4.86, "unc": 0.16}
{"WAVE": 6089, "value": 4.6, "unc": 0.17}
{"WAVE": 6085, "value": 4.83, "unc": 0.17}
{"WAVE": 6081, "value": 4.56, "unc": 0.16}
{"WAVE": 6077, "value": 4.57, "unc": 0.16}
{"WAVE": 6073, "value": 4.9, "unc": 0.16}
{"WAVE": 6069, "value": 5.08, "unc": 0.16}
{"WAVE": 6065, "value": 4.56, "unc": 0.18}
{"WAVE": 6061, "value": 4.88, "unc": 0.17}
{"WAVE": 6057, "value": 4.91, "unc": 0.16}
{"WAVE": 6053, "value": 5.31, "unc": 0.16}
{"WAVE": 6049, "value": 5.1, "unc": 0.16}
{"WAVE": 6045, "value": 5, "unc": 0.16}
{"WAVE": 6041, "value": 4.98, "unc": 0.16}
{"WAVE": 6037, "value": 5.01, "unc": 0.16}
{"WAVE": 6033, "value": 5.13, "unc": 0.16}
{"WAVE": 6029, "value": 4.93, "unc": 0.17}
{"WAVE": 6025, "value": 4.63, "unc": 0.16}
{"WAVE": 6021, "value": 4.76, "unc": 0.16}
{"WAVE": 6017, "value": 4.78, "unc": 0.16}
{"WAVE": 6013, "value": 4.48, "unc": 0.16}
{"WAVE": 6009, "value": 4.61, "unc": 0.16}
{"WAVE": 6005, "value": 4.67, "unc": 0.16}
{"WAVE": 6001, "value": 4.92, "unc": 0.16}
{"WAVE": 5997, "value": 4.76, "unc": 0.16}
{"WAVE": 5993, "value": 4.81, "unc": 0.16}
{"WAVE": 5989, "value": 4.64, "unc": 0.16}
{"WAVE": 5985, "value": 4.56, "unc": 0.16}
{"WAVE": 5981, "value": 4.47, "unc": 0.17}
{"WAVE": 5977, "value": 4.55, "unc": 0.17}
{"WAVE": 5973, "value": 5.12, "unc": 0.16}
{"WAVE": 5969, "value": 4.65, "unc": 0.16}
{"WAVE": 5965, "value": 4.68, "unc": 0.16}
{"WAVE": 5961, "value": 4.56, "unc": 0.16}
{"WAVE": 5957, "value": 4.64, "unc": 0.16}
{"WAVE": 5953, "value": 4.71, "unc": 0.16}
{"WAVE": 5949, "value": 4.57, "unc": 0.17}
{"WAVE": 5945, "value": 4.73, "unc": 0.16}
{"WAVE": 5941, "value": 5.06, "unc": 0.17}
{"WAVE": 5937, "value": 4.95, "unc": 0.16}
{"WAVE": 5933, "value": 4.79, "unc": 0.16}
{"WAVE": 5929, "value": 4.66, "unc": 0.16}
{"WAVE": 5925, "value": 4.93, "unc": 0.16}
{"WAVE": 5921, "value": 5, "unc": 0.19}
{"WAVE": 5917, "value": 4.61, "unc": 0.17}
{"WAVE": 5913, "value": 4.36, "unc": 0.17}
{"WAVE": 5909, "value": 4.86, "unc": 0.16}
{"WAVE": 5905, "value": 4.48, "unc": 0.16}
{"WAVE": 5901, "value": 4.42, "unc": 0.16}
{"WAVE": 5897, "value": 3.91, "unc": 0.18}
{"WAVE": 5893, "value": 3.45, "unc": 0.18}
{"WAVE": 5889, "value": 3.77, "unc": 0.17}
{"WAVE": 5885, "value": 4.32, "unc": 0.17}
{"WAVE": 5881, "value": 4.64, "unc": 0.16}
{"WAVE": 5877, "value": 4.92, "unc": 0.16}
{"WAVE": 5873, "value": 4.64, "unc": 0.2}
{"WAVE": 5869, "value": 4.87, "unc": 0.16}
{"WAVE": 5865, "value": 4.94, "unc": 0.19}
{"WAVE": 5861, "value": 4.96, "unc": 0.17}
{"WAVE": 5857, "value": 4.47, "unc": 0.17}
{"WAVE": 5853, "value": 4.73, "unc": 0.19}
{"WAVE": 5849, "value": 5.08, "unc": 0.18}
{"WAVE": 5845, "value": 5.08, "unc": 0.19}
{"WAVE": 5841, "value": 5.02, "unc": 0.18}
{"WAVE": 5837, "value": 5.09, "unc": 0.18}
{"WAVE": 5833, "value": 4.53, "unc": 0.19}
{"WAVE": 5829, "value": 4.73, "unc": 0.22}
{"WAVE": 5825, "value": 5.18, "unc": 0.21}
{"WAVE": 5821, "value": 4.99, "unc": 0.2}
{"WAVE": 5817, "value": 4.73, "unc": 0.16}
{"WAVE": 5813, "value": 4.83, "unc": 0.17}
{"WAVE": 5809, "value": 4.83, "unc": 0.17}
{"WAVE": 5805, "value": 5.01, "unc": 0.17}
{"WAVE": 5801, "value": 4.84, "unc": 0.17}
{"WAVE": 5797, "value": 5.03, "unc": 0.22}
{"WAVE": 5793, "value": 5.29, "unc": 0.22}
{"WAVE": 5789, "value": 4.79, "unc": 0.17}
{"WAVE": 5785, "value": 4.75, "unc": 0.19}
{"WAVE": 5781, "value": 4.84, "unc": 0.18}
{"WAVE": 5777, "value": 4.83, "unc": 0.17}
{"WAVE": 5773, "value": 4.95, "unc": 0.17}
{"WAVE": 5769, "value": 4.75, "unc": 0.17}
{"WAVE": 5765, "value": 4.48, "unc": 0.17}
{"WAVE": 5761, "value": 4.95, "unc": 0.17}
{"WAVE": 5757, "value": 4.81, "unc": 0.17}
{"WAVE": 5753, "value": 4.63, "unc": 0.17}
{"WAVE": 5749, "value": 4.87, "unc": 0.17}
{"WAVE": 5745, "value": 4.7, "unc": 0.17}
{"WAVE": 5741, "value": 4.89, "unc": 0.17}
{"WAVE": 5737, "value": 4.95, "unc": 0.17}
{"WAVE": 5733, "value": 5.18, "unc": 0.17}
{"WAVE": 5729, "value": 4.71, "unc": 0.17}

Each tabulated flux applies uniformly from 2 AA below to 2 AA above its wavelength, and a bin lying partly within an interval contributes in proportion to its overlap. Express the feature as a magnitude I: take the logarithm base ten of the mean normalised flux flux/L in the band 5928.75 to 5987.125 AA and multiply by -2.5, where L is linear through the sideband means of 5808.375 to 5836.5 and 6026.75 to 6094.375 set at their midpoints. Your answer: 0.036 mag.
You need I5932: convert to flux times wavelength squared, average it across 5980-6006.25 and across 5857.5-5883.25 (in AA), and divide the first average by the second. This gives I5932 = 1.02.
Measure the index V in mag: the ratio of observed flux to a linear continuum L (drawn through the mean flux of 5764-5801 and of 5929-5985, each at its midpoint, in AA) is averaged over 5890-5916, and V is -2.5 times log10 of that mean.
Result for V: 0.126 mag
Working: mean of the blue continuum 4.87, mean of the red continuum 4.72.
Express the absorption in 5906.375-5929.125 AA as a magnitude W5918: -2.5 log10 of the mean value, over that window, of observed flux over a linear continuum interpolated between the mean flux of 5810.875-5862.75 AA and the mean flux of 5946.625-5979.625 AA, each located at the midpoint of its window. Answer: 0.004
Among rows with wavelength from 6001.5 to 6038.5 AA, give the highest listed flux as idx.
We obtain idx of 5.13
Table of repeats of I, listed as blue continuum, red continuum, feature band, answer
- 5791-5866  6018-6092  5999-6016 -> 0.047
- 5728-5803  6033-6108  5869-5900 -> 0.138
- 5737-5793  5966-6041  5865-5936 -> 0.059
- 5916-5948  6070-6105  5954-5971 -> 0.043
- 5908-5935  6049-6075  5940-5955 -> 0.007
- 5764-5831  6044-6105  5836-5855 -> -0.027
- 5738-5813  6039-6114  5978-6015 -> 0.046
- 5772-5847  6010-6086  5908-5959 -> 0.029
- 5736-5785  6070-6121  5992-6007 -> -0.003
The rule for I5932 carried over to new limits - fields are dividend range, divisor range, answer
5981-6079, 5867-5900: 1.17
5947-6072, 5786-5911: 1.07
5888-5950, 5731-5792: 0.99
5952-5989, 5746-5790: 1.04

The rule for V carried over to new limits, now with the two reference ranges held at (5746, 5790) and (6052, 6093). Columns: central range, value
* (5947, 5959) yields 0.04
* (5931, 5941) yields -0.02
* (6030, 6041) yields -0.05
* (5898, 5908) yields 0.08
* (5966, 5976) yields -0.01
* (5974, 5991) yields 0.05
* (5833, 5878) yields -0.02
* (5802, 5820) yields -0.02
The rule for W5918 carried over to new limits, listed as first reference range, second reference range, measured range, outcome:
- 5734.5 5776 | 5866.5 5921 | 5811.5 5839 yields -0.06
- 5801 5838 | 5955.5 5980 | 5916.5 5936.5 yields -0.02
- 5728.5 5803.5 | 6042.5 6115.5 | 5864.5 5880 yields 0.01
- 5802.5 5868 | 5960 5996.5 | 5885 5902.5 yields 0.22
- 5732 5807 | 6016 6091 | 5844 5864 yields 0.00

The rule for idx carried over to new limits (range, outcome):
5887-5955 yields 5.06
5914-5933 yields 5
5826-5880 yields 5.09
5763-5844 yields 5.29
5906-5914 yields 4.86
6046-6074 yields 5.31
